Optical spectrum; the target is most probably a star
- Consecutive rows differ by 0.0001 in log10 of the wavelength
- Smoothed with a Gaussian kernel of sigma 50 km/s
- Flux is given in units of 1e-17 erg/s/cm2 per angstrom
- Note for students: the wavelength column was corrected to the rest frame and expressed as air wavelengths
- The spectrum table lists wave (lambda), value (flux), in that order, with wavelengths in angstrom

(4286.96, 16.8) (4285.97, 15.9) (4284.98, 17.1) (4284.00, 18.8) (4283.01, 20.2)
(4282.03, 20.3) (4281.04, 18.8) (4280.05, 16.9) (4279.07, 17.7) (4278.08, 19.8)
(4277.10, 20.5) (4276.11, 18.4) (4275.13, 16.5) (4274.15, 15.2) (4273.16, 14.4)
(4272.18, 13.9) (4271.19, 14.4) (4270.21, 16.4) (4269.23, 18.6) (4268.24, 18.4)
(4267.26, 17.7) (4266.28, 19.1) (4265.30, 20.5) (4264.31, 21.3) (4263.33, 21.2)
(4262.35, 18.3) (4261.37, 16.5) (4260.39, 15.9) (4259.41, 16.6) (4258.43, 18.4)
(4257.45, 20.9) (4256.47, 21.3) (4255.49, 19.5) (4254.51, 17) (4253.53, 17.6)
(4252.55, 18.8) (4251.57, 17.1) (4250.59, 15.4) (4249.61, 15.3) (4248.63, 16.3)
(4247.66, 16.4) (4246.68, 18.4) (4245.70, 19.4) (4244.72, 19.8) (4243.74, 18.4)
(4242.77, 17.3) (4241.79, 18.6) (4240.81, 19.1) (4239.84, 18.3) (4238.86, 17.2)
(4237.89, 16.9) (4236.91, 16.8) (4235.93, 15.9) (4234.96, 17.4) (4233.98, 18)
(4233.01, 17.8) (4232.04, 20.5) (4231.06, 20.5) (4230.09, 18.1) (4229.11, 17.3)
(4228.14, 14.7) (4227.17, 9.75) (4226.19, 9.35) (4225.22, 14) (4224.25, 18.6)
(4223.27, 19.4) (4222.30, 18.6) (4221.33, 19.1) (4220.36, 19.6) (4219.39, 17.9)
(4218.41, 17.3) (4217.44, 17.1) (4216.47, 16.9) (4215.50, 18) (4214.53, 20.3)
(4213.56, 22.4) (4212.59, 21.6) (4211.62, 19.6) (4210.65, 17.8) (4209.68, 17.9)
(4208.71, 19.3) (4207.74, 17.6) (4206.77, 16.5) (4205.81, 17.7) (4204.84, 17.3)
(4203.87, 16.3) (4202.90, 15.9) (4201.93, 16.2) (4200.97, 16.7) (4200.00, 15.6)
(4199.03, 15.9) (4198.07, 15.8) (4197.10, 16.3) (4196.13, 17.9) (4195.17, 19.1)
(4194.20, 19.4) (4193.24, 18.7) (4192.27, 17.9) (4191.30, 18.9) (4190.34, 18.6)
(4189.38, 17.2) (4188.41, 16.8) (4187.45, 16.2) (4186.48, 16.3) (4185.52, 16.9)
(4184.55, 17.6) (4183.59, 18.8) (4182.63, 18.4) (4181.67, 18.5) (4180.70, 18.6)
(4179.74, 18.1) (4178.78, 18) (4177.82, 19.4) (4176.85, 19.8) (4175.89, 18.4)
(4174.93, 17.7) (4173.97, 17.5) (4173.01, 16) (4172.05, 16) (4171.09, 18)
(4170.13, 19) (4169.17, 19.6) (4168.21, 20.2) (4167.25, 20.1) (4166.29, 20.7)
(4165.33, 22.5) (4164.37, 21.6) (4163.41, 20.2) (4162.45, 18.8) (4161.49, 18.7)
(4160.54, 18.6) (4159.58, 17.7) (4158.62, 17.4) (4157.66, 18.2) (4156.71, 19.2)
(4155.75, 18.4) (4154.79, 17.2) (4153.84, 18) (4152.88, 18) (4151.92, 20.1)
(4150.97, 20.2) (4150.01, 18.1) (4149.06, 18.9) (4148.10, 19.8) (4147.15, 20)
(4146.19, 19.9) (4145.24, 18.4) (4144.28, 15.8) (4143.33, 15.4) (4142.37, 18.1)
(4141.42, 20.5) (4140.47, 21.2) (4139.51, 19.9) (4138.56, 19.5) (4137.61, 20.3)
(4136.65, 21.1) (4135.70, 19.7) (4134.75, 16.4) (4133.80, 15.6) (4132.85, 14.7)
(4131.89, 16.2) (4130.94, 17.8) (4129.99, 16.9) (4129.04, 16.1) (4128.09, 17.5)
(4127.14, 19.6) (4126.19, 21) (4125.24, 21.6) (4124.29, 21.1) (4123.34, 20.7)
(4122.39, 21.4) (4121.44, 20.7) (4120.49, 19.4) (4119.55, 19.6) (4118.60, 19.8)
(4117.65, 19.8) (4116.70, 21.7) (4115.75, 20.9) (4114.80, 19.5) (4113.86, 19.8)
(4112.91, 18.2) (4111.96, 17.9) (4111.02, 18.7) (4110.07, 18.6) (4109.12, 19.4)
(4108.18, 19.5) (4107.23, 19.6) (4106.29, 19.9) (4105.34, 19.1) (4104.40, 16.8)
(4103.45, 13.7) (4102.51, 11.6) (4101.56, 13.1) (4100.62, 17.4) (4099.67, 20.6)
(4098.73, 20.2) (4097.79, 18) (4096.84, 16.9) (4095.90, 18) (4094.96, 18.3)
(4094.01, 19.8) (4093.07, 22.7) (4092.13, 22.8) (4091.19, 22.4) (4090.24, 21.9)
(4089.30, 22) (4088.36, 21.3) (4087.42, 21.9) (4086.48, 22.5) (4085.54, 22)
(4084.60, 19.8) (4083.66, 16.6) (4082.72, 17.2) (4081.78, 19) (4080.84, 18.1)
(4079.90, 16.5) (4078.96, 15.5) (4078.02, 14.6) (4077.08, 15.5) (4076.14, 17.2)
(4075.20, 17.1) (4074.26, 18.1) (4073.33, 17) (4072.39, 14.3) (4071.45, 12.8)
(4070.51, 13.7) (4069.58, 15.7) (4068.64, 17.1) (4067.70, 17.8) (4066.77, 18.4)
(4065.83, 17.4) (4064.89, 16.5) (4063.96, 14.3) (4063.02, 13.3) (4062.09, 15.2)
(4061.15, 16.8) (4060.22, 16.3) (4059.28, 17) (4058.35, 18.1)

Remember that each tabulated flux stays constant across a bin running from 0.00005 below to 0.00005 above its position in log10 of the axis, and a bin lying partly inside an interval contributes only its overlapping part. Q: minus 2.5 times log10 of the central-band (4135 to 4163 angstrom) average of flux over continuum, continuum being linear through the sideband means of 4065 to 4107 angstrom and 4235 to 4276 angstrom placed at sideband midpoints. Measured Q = -0.06 mag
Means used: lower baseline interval 18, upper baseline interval 17.7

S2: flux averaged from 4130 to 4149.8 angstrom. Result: 18.4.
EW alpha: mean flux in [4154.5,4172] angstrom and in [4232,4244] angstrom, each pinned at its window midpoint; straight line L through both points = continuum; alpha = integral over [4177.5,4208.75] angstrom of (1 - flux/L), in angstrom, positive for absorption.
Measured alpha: 1.9 angstrom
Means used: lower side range 19.2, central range 17.5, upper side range 17.8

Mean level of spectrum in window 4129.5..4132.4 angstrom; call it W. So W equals 16.9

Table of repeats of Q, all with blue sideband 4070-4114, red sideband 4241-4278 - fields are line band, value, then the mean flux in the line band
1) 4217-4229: 0.104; 16.3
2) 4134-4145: -0.040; 18.8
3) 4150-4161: -0.020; 18.4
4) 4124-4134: 0.008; 18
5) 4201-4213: 0.014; 17.7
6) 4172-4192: 0.012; 17.8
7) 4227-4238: 0.046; 17.2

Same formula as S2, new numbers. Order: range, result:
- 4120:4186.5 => 18.8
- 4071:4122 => 18.6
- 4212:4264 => 17.8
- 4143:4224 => 18.3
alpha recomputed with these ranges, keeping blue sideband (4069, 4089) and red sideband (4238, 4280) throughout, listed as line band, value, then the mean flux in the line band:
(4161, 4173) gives -1.22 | 19.5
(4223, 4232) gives 0.97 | 15.9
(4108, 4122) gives -1.60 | 19.6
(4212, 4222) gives -0.69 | 19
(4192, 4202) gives 0.28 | 17.3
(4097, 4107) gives 0.25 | 17.1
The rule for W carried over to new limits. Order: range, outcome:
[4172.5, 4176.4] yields 17.4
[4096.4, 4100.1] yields 18.9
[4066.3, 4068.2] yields 18.1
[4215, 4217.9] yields 17.4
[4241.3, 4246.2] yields 18.7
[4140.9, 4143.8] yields 18.1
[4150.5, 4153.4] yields 19.4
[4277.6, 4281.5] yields 18.3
